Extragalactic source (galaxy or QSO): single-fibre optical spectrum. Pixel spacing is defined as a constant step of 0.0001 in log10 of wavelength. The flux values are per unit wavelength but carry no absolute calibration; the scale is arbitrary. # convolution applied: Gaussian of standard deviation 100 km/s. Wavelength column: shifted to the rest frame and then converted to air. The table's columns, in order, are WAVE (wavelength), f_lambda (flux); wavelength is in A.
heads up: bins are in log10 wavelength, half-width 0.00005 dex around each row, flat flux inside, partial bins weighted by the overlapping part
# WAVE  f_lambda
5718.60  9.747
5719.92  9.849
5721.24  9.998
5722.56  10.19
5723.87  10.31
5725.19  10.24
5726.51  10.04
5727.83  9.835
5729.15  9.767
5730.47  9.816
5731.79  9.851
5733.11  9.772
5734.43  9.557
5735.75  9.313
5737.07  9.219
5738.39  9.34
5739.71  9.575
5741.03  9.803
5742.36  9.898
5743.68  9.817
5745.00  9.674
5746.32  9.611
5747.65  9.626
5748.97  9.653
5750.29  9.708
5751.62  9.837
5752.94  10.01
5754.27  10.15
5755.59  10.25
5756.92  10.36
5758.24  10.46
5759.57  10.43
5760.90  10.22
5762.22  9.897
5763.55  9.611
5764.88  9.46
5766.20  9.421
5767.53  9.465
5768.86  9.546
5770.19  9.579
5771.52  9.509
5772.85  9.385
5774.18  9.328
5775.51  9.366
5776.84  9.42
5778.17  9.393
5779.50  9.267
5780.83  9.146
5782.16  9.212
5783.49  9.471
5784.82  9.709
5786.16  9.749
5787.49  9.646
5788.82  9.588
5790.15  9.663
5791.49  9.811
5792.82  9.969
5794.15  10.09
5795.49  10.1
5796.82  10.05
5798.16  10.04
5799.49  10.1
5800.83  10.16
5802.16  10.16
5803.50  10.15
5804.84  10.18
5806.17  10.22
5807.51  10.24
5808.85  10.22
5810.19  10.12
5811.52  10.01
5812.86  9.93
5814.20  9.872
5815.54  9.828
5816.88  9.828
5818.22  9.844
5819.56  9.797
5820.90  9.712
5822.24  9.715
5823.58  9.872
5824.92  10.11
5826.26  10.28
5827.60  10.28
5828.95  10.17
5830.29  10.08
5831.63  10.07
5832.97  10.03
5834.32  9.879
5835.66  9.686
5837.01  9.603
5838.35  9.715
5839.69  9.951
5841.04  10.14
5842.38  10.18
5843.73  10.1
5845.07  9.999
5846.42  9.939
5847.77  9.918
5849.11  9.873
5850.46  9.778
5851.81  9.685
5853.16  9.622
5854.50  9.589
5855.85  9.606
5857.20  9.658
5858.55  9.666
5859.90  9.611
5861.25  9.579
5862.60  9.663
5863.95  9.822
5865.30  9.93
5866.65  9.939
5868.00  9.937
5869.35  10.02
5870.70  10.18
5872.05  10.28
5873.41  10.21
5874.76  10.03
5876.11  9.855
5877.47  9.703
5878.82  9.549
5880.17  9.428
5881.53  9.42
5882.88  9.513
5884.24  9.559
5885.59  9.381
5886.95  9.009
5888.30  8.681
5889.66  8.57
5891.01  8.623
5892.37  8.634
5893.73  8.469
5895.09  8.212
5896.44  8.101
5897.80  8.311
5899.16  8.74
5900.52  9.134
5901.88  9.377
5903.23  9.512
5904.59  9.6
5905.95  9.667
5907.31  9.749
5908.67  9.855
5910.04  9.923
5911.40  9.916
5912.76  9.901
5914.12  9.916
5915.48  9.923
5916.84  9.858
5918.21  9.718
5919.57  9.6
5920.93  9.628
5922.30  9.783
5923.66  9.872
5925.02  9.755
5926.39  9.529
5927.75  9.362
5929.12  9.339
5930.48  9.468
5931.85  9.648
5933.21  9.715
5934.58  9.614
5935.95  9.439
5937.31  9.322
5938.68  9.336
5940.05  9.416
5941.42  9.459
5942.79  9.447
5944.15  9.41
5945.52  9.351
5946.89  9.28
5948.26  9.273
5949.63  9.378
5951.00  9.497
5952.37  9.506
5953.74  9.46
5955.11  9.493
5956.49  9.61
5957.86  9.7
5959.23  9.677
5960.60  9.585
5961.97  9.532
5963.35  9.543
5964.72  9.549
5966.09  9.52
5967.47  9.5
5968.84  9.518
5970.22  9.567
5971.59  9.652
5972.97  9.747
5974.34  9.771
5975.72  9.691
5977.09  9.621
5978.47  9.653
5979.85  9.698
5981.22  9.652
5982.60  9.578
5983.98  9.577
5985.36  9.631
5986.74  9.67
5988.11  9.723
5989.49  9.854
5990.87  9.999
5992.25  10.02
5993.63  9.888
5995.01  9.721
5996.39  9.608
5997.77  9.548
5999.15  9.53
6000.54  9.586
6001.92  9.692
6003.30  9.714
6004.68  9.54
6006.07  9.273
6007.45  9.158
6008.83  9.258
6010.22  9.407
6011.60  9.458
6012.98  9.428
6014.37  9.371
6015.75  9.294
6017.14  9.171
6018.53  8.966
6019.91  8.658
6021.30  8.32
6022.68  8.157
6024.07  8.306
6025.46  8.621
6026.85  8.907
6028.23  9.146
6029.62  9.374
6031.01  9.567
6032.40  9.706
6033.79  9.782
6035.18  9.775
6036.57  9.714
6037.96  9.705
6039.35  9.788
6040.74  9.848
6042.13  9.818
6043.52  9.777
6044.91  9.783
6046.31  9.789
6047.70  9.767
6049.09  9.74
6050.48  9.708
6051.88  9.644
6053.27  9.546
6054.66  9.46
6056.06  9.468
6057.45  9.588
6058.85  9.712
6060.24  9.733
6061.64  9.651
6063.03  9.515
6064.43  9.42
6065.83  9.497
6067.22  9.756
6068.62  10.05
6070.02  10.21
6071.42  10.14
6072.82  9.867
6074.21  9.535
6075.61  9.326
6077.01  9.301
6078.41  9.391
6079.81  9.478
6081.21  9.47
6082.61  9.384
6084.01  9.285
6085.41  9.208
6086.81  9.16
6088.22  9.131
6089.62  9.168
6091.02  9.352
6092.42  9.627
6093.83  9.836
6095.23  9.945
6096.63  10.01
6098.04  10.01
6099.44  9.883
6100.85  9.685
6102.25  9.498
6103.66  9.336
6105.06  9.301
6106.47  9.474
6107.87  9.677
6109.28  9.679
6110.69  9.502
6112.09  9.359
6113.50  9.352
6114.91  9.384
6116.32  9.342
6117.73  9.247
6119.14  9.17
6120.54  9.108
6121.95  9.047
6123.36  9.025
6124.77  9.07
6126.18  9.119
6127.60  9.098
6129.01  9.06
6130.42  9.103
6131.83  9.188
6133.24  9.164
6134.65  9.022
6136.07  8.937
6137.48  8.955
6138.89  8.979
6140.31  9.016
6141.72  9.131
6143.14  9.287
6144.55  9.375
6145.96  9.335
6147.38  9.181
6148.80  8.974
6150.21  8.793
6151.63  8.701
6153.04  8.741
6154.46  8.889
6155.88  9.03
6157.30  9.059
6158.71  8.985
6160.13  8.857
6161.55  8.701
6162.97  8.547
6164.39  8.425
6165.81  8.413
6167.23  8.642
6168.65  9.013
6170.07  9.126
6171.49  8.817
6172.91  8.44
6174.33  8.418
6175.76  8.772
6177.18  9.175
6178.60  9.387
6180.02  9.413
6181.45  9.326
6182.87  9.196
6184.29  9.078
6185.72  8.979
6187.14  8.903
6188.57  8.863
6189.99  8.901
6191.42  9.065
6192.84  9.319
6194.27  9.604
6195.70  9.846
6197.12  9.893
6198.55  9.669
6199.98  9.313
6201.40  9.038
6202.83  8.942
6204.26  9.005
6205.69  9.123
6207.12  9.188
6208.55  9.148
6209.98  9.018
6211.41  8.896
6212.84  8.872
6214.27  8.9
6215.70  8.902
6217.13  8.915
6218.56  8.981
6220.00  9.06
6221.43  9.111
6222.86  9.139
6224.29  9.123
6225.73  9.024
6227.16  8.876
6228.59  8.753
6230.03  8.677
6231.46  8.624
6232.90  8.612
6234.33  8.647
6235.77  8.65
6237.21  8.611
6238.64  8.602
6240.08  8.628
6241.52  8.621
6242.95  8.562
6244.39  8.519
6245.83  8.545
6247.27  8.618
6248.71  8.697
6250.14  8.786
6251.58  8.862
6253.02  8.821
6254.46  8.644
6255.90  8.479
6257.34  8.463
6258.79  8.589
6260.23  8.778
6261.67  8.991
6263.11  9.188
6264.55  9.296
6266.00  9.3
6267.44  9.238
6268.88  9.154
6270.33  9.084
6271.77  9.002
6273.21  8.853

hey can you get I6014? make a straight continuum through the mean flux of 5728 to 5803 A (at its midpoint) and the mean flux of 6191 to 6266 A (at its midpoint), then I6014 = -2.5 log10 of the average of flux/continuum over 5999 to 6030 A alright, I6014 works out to 0.020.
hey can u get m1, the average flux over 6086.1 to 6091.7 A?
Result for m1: 9.2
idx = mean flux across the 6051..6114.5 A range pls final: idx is 9.57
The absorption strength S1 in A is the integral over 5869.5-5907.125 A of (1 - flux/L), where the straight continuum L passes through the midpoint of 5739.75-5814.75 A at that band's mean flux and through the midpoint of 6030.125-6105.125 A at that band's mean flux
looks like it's 1.8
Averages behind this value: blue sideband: 9.82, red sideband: 9.63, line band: 9.27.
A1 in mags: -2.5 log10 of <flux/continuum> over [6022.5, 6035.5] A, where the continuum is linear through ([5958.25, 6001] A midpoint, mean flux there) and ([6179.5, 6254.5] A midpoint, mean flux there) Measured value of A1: 0.04 mag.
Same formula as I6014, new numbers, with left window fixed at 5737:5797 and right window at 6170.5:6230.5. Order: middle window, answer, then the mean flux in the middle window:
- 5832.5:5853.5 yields -0.03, 9.88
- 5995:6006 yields -0.03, 9.59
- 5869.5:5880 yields -0.04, 9.95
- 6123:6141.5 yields 0.01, 9.06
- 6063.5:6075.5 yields -0.06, 9.78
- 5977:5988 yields -0.03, 9.64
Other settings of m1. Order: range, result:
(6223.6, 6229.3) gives 8.95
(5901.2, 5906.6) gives 9.55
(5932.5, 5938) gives 9.53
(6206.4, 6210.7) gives 9.11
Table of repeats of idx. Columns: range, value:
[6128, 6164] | 9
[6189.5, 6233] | 9.09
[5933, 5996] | 9.58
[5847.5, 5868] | 9.73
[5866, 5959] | 9.47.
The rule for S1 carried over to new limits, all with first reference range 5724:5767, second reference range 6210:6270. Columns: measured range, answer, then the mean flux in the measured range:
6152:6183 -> 0.3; 8.87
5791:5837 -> -1.6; 10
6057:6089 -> -1.4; 9.55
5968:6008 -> -1.4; 9.65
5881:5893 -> 0.6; 9.04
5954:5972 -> -0.4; 9.57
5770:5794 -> 0.6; 9.53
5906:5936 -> -0.8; 9.71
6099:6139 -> -0.9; 9.27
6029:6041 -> -0.6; 9.69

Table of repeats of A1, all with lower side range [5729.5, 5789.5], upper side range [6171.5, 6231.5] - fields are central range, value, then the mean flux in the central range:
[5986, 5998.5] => -0.05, 9.79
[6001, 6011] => -0.01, 9.44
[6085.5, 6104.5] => -0.04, 9.57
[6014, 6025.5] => 0.07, 8.75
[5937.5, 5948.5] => 0.01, 9.37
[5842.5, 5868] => -0.03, 9.79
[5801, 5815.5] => -0.05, 10.1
